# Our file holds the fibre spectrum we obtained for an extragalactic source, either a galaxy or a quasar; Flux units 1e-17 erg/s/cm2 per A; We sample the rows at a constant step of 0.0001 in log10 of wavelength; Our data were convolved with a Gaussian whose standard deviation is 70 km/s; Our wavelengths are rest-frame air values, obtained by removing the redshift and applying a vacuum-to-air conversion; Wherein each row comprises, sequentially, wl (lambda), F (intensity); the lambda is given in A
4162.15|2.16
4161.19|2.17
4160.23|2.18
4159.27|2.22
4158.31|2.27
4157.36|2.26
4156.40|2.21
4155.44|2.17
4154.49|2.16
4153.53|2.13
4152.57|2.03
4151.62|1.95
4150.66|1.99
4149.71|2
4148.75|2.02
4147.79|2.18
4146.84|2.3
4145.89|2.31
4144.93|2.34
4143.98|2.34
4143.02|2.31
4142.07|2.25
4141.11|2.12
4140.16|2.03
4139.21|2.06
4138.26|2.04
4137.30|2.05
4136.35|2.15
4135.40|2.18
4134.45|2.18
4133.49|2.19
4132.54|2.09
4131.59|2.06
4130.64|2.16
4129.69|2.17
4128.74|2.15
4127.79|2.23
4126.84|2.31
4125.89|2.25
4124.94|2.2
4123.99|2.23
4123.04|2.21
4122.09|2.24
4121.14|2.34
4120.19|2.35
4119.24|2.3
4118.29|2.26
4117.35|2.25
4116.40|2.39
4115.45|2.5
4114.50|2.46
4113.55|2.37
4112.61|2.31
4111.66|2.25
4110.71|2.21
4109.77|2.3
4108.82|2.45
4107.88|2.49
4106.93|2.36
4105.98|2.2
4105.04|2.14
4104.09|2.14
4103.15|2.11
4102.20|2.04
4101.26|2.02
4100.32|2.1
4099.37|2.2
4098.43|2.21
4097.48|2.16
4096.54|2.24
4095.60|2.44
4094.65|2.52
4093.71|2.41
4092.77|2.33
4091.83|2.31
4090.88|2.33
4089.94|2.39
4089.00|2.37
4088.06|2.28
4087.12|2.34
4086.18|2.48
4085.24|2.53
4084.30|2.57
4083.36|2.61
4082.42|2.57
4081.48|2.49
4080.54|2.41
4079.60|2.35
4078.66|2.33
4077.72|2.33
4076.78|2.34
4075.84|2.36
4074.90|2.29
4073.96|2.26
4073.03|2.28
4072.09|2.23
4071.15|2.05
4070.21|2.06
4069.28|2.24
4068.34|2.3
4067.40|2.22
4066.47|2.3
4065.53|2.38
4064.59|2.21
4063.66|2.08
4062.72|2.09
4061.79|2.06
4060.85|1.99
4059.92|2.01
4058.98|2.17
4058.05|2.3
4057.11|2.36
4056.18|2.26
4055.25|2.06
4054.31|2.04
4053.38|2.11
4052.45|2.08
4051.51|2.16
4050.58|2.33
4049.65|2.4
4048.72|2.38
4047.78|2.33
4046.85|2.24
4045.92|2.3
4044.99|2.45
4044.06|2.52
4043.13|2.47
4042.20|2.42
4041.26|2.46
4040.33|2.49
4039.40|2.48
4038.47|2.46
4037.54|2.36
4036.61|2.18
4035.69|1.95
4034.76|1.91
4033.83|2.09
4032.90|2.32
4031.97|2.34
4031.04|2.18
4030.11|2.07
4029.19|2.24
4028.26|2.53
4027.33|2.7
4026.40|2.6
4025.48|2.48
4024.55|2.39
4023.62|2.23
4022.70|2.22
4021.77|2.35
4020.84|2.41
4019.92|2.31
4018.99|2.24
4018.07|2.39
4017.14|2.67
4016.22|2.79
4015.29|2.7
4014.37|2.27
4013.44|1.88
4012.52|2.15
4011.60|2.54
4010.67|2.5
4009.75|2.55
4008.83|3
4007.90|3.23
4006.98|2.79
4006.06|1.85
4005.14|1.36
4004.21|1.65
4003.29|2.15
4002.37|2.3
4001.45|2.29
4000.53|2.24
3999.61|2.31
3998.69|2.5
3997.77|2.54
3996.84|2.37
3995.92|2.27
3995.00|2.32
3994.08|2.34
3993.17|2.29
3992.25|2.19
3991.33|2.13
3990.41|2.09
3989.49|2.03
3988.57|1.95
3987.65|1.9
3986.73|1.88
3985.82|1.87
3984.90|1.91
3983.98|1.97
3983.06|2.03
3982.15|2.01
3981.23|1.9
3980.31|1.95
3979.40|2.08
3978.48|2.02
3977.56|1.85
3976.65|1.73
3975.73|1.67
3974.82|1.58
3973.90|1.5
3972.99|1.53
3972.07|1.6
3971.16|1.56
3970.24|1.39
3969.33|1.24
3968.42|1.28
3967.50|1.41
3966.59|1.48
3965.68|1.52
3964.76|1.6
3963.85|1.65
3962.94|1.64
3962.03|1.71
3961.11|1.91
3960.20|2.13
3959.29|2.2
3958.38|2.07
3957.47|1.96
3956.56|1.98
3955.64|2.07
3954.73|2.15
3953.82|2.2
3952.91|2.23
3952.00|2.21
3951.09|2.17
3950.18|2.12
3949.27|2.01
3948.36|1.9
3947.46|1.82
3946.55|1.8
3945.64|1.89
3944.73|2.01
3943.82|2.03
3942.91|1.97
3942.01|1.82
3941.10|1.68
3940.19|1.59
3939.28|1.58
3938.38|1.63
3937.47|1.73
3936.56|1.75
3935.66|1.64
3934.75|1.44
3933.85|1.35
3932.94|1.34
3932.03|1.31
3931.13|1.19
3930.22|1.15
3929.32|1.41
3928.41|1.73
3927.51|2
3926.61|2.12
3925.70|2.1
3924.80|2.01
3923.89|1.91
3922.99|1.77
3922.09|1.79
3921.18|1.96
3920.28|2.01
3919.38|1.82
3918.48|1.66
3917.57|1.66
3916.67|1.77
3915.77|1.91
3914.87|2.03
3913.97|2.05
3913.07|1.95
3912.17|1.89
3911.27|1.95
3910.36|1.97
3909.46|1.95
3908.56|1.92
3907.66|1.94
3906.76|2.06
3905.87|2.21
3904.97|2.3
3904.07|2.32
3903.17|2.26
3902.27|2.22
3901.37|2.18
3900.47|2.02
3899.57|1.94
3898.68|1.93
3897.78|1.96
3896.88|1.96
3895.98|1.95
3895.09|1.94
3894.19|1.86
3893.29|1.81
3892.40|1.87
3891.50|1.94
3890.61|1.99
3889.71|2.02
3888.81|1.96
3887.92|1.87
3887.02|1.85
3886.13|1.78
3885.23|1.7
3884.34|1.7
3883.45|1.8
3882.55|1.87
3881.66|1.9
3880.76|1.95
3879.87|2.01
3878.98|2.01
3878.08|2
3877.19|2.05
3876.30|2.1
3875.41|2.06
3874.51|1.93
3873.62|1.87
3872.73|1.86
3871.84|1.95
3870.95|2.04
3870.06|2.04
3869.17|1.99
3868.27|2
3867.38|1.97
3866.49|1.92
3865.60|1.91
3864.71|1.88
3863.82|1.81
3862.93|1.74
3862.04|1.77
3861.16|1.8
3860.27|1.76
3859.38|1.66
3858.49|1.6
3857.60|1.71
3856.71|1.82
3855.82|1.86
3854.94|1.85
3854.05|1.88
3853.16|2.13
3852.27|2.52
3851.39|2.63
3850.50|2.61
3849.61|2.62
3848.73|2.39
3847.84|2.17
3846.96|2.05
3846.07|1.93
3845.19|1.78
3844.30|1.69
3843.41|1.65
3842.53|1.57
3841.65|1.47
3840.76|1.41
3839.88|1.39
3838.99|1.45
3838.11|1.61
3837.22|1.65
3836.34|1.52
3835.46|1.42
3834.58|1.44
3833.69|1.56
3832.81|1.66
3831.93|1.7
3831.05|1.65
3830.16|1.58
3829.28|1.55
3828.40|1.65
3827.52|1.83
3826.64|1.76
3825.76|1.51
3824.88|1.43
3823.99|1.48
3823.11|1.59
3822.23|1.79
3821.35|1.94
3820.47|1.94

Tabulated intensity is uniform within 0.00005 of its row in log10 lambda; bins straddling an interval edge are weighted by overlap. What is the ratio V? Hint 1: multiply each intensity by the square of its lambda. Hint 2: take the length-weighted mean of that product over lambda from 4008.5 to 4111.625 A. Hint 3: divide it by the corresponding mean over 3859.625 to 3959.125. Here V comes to 1.31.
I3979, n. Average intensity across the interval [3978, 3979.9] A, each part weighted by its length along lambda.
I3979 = 2.04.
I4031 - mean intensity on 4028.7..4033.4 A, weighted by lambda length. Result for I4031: 2.23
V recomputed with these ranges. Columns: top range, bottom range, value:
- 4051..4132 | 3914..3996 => 1.33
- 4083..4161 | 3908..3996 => 1.33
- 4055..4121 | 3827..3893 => 1.38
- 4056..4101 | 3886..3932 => 1.31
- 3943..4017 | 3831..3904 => 1.14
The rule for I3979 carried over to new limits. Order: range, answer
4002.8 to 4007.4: 1.96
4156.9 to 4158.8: 2.27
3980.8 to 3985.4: 1.96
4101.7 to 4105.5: 2.11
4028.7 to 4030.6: 2.16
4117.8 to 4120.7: 2.31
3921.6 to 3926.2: 1.91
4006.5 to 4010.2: 2.89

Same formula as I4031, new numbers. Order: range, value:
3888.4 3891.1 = 1.99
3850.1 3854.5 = 2.35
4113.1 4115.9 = 2.44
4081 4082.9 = 2.53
